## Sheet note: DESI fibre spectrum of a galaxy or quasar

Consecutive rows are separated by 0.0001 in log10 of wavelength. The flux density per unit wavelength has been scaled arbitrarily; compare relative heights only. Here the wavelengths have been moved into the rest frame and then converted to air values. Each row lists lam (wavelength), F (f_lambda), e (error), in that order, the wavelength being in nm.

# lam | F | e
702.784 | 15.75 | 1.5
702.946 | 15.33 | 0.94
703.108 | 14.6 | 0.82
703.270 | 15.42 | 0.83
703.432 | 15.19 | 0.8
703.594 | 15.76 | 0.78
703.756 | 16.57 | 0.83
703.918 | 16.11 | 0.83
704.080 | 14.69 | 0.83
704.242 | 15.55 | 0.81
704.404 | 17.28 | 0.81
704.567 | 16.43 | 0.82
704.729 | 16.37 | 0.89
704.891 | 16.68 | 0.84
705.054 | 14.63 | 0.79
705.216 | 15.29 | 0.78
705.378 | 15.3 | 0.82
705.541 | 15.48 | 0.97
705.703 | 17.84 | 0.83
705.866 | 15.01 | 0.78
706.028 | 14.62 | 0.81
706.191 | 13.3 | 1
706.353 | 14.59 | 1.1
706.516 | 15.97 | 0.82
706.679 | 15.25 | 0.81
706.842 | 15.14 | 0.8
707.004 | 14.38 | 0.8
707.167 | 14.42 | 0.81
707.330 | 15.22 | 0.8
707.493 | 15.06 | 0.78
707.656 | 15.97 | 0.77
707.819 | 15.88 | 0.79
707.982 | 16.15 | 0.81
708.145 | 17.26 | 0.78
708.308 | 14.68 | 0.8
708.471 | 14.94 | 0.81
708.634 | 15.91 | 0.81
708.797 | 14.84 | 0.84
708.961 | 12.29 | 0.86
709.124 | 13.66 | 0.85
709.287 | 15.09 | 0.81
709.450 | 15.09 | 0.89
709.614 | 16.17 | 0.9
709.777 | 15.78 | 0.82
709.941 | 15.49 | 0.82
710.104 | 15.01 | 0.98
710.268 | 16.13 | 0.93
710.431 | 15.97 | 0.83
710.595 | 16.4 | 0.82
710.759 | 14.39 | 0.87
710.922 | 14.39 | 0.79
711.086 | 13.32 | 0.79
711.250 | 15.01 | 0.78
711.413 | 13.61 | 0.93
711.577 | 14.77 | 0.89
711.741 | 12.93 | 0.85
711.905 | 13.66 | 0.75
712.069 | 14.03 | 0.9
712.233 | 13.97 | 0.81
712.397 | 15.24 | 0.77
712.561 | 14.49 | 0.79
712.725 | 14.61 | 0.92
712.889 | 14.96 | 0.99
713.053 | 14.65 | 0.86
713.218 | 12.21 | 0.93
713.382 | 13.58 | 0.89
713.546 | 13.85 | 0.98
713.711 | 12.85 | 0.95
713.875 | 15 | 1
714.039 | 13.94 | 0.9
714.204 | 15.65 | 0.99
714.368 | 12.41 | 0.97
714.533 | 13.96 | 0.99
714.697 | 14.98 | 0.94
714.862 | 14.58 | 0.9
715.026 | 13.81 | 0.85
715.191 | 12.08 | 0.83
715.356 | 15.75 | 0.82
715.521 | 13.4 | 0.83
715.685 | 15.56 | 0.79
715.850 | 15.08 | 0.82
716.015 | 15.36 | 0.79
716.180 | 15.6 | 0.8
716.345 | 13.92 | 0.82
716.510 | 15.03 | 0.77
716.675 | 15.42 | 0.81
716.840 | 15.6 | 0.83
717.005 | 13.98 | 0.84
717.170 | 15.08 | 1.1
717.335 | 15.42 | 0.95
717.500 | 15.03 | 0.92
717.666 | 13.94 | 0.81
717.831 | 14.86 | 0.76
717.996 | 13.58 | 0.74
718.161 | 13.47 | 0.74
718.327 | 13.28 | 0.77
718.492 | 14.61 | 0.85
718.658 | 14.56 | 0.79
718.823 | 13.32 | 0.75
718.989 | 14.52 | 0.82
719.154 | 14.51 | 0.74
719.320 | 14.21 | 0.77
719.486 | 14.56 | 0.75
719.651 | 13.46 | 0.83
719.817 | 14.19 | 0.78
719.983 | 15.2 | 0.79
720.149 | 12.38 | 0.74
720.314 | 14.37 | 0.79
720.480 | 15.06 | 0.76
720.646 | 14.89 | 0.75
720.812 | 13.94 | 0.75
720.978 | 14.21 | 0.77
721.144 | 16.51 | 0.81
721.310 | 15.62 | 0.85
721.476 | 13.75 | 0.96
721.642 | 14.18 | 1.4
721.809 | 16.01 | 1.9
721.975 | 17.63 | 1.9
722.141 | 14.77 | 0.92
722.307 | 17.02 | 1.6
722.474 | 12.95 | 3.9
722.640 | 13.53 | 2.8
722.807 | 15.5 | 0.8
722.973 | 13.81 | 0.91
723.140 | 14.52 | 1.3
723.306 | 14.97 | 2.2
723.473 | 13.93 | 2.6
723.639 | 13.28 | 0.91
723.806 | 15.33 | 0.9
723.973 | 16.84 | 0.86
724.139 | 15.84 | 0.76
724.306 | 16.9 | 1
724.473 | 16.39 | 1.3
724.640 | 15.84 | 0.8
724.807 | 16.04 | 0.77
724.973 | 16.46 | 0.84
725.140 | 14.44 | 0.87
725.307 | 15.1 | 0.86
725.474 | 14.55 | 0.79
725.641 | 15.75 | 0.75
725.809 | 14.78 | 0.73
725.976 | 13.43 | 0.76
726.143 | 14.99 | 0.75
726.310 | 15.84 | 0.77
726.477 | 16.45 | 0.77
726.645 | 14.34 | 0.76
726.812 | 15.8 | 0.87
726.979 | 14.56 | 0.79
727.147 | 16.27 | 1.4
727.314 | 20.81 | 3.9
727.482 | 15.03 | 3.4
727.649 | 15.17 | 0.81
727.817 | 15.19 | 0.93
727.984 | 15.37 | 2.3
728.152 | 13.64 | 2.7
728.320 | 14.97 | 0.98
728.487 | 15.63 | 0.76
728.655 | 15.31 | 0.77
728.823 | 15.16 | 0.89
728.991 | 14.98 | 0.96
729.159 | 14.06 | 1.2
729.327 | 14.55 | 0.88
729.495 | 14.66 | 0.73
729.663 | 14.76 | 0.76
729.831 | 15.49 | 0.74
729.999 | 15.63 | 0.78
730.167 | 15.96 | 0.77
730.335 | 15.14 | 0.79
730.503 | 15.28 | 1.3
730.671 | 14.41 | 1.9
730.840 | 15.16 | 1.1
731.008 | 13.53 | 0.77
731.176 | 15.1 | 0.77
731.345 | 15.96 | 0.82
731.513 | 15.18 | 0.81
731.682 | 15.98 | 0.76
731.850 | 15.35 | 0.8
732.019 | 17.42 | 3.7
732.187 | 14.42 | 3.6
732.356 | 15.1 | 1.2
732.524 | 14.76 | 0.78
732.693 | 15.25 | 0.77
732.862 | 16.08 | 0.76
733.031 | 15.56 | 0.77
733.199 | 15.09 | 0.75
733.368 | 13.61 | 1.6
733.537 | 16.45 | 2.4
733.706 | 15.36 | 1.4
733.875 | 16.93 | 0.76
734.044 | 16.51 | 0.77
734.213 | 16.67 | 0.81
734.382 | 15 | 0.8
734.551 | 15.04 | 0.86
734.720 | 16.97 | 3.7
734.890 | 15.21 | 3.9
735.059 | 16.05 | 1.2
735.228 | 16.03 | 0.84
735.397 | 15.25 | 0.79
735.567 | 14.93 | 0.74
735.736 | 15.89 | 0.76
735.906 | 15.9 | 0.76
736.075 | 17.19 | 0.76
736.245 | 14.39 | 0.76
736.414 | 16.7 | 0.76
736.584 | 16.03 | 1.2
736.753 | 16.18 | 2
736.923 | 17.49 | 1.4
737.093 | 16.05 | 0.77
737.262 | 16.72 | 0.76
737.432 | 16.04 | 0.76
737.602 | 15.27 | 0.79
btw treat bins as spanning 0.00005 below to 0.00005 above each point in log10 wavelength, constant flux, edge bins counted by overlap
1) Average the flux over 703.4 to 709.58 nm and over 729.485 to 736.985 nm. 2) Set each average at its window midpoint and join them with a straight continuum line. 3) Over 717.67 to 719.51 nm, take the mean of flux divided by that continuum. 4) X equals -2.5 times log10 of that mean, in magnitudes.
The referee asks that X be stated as 0.10 mag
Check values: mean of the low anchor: 15.4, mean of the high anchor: 15.6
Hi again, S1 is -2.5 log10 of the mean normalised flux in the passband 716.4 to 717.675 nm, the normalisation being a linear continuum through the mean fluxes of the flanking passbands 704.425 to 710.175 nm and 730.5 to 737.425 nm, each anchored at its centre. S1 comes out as 0.03 mag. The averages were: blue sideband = 15.3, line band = 15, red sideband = 15.7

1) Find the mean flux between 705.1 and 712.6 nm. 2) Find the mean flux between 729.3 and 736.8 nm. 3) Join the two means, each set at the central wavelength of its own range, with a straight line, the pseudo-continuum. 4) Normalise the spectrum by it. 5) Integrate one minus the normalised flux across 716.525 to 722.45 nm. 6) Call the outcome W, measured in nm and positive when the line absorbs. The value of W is 0.22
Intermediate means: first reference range 15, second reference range 15.5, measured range 14.6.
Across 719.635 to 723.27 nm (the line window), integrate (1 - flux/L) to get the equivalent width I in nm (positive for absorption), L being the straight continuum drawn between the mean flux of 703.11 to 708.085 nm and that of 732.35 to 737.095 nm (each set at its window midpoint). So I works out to 0.22 nm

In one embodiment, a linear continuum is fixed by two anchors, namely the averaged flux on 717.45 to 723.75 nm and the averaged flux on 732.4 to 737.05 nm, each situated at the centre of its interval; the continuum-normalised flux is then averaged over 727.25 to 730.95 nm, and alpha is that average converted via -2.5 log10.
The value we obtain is 0.00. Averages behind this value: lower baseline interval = 14.5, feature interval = 15.2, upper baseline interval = 15.8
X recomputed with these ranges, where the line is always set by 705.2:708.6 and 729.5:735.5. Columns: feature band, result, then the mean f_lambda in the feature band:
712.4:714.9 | 0.09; 14.1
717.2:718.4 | 0.08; 14.3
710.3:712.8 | 0.06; 14.5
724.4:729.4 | 0.01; 15.4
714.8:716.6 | 0.06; 14.6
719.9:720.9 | 0.08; 14.3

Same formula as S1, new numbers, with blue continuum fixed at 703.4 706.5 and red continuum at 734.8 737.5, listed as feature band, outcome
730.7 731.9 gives 0.06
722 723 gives 0.07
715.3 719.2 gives 0.08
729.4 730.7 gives 0.05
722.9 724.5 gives 0.05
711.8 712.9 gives 0.10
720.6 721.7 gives 0.08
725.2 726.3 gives 0.07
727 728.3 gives 0.01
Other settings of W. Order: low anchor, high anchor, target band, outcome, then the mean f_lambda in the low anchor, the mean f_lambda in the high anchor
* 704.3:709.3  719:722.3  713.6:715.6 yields 0.13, 15.3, 14.8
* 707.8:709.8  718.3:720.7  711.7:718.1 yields 0.11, 15.2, 14.2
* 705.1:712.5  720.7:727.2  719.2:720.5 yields 0.08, 15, 15.2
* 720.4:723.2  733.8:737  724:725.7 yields -0.07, 14.9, 16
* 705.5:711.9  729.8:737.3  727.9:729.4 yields 0.07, 15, 15.7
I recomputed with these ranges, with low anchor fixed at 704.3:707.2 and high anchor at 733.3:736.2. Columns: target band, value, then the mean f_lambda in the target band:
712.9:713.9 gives 0.12 nm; 13.7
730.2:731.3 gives 0.06 nm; 14.9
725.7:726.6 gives 0.04 nm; 15.1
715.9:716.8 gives 0.03 nm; 15.1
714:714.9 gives 0.08 nm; 14.2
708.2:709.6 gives 0.07 nm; 14.7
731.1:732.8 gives 0.03 nm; 15.5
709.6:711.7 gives 0.07 nm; 15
